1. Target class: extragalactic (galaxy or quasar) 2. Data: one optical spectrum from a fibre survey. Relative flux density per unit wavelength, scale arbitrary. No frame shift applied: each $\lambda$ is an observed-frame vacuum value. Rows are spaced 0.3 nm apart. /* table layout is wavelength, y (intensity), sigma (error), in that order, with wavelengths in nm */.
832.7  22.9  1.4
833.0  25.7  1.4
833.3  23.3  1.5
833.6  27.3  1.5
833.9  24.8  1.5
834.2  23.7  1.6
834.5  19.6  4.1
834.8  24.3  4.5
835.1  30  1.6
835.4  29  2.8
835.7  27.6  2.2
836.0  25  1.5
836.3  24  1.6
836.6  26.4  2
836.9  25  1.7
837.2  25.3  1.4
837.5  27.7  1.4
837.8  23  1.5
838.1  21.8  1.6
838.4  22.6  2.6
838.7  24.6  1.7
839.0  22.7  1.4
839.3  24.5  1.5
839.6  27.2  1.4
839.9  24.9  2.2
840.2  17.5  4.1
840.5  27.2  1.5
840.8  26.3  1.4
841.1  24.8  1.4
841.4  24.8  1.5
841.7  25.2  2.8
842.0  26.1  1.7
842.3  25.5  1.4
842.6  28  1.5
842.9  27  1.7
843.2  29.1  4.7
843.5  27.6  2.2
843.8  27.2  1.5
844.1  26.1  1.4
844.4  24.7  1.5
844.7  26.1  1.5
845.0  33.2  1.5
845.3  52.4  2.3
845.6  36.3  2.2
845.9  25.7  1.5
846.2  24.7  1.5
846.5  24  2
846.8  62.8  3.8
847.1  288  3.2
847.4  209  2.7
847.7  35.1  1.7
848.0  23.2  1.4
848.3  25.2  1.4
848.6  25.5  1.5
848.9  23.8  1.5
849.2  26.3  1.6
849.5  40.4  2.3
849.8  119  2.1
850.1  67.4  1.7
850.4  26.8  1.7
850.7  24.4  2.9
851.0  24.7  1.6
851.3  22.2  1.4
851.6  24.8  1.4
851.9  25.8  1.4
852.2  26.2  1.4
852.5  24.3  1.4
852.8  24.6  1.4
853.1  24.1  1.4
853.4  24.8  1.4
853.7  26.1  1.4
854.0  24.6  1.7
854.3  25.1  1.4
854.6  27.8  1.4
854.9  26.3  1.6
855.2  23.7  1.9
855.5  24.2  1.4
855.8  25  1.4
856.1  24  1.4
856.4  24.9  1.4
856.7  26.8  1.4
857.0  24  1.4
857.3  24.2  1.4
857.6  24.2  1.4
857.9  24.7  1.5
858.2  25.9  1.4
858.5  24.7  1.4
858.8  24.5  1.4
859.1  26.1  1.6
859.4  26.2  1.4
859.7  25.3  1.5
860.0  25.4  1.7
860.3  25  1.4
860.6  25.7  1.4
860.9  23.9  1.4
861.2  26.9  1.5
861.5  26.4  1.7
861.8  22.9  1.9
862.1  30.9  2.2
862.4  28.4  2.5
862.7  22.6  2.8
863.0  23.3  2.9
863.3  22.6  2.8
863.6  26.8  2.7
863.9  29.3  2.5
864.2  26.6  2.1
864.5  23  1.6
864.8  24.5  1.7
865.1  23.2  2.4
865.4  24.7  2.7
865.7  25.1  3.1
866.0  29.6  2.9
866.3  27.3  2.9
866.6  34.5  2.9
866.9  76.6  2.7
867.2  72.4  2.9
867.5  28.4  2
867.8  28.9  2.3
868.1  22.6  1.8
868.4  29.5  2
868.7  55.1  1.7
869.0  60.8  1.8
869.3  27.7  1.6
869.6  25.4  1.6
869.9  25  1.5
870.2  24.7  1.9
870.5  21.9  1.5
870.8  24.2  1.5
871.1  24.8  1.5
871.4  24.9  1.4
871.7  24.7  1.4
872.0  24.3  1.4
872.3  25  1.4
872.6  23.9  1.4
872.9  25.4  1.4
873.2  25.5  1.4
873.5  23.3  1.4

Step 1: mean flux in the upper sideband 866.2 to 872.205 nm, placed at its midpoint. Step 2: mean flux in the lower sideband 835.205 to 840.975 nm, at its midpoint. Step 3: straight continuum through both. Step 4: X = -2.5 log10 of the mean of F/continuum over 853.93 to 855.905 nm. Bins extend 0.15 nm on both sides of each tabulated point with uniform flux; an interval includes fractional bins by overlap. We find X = 0.183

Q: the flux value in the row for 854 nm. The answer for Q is 24.6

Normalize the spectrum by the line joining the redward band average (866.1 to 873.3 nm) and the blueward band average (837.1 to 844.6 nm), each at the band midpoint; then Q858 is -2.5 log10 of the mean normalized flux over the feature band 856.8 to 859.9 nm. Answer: 0.19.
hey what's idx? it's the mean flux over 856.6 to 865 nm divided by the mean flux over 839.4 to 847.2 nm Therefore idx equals 0.68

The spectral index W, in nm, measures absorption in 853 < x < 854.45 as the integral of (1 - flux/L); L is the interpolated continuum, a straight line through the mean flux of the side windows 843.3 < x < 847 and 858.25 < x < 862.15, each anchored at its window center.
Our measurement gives 0.24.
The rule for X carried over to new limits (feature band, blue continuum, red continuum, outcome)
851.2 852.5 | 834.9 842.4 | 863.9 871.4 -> 0.15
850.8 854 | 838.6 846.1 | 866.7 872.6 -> 0.20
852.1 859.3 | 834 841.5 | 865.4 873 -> 0.16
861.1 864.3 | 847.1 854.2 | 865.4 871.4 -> 0.41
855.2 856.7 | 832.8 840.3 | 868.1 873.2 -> 0.10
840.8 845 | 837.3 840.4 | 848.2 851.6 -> 0.10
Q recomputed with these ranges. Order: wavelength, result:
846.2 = 24.7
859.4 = 26.2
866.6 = 34.5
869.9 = 25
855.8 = 25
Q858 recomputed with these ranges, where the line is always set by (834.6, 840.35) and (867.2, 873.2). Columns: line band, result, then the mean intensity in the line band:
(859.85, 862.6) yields 0.094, 26.1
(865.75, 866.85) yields -0.170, 34.2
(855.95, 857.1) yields 0.114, 25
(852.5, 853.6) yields 0.112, 24.5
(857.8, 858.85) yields 0.123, 25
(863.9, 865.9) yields 0.161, 25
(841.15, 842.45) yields 0.007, 25.4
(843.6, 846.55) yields -0.162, 30.2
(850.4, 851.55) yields 0.112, 24.3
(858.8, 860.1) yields 0.103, 25.6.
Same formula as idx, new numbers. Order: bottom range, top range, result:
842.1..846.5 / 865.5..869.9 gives 1.30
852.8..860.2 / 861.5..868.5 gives 1.22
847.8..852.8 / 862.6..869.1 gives 0.98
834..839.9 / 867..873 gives 1.26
